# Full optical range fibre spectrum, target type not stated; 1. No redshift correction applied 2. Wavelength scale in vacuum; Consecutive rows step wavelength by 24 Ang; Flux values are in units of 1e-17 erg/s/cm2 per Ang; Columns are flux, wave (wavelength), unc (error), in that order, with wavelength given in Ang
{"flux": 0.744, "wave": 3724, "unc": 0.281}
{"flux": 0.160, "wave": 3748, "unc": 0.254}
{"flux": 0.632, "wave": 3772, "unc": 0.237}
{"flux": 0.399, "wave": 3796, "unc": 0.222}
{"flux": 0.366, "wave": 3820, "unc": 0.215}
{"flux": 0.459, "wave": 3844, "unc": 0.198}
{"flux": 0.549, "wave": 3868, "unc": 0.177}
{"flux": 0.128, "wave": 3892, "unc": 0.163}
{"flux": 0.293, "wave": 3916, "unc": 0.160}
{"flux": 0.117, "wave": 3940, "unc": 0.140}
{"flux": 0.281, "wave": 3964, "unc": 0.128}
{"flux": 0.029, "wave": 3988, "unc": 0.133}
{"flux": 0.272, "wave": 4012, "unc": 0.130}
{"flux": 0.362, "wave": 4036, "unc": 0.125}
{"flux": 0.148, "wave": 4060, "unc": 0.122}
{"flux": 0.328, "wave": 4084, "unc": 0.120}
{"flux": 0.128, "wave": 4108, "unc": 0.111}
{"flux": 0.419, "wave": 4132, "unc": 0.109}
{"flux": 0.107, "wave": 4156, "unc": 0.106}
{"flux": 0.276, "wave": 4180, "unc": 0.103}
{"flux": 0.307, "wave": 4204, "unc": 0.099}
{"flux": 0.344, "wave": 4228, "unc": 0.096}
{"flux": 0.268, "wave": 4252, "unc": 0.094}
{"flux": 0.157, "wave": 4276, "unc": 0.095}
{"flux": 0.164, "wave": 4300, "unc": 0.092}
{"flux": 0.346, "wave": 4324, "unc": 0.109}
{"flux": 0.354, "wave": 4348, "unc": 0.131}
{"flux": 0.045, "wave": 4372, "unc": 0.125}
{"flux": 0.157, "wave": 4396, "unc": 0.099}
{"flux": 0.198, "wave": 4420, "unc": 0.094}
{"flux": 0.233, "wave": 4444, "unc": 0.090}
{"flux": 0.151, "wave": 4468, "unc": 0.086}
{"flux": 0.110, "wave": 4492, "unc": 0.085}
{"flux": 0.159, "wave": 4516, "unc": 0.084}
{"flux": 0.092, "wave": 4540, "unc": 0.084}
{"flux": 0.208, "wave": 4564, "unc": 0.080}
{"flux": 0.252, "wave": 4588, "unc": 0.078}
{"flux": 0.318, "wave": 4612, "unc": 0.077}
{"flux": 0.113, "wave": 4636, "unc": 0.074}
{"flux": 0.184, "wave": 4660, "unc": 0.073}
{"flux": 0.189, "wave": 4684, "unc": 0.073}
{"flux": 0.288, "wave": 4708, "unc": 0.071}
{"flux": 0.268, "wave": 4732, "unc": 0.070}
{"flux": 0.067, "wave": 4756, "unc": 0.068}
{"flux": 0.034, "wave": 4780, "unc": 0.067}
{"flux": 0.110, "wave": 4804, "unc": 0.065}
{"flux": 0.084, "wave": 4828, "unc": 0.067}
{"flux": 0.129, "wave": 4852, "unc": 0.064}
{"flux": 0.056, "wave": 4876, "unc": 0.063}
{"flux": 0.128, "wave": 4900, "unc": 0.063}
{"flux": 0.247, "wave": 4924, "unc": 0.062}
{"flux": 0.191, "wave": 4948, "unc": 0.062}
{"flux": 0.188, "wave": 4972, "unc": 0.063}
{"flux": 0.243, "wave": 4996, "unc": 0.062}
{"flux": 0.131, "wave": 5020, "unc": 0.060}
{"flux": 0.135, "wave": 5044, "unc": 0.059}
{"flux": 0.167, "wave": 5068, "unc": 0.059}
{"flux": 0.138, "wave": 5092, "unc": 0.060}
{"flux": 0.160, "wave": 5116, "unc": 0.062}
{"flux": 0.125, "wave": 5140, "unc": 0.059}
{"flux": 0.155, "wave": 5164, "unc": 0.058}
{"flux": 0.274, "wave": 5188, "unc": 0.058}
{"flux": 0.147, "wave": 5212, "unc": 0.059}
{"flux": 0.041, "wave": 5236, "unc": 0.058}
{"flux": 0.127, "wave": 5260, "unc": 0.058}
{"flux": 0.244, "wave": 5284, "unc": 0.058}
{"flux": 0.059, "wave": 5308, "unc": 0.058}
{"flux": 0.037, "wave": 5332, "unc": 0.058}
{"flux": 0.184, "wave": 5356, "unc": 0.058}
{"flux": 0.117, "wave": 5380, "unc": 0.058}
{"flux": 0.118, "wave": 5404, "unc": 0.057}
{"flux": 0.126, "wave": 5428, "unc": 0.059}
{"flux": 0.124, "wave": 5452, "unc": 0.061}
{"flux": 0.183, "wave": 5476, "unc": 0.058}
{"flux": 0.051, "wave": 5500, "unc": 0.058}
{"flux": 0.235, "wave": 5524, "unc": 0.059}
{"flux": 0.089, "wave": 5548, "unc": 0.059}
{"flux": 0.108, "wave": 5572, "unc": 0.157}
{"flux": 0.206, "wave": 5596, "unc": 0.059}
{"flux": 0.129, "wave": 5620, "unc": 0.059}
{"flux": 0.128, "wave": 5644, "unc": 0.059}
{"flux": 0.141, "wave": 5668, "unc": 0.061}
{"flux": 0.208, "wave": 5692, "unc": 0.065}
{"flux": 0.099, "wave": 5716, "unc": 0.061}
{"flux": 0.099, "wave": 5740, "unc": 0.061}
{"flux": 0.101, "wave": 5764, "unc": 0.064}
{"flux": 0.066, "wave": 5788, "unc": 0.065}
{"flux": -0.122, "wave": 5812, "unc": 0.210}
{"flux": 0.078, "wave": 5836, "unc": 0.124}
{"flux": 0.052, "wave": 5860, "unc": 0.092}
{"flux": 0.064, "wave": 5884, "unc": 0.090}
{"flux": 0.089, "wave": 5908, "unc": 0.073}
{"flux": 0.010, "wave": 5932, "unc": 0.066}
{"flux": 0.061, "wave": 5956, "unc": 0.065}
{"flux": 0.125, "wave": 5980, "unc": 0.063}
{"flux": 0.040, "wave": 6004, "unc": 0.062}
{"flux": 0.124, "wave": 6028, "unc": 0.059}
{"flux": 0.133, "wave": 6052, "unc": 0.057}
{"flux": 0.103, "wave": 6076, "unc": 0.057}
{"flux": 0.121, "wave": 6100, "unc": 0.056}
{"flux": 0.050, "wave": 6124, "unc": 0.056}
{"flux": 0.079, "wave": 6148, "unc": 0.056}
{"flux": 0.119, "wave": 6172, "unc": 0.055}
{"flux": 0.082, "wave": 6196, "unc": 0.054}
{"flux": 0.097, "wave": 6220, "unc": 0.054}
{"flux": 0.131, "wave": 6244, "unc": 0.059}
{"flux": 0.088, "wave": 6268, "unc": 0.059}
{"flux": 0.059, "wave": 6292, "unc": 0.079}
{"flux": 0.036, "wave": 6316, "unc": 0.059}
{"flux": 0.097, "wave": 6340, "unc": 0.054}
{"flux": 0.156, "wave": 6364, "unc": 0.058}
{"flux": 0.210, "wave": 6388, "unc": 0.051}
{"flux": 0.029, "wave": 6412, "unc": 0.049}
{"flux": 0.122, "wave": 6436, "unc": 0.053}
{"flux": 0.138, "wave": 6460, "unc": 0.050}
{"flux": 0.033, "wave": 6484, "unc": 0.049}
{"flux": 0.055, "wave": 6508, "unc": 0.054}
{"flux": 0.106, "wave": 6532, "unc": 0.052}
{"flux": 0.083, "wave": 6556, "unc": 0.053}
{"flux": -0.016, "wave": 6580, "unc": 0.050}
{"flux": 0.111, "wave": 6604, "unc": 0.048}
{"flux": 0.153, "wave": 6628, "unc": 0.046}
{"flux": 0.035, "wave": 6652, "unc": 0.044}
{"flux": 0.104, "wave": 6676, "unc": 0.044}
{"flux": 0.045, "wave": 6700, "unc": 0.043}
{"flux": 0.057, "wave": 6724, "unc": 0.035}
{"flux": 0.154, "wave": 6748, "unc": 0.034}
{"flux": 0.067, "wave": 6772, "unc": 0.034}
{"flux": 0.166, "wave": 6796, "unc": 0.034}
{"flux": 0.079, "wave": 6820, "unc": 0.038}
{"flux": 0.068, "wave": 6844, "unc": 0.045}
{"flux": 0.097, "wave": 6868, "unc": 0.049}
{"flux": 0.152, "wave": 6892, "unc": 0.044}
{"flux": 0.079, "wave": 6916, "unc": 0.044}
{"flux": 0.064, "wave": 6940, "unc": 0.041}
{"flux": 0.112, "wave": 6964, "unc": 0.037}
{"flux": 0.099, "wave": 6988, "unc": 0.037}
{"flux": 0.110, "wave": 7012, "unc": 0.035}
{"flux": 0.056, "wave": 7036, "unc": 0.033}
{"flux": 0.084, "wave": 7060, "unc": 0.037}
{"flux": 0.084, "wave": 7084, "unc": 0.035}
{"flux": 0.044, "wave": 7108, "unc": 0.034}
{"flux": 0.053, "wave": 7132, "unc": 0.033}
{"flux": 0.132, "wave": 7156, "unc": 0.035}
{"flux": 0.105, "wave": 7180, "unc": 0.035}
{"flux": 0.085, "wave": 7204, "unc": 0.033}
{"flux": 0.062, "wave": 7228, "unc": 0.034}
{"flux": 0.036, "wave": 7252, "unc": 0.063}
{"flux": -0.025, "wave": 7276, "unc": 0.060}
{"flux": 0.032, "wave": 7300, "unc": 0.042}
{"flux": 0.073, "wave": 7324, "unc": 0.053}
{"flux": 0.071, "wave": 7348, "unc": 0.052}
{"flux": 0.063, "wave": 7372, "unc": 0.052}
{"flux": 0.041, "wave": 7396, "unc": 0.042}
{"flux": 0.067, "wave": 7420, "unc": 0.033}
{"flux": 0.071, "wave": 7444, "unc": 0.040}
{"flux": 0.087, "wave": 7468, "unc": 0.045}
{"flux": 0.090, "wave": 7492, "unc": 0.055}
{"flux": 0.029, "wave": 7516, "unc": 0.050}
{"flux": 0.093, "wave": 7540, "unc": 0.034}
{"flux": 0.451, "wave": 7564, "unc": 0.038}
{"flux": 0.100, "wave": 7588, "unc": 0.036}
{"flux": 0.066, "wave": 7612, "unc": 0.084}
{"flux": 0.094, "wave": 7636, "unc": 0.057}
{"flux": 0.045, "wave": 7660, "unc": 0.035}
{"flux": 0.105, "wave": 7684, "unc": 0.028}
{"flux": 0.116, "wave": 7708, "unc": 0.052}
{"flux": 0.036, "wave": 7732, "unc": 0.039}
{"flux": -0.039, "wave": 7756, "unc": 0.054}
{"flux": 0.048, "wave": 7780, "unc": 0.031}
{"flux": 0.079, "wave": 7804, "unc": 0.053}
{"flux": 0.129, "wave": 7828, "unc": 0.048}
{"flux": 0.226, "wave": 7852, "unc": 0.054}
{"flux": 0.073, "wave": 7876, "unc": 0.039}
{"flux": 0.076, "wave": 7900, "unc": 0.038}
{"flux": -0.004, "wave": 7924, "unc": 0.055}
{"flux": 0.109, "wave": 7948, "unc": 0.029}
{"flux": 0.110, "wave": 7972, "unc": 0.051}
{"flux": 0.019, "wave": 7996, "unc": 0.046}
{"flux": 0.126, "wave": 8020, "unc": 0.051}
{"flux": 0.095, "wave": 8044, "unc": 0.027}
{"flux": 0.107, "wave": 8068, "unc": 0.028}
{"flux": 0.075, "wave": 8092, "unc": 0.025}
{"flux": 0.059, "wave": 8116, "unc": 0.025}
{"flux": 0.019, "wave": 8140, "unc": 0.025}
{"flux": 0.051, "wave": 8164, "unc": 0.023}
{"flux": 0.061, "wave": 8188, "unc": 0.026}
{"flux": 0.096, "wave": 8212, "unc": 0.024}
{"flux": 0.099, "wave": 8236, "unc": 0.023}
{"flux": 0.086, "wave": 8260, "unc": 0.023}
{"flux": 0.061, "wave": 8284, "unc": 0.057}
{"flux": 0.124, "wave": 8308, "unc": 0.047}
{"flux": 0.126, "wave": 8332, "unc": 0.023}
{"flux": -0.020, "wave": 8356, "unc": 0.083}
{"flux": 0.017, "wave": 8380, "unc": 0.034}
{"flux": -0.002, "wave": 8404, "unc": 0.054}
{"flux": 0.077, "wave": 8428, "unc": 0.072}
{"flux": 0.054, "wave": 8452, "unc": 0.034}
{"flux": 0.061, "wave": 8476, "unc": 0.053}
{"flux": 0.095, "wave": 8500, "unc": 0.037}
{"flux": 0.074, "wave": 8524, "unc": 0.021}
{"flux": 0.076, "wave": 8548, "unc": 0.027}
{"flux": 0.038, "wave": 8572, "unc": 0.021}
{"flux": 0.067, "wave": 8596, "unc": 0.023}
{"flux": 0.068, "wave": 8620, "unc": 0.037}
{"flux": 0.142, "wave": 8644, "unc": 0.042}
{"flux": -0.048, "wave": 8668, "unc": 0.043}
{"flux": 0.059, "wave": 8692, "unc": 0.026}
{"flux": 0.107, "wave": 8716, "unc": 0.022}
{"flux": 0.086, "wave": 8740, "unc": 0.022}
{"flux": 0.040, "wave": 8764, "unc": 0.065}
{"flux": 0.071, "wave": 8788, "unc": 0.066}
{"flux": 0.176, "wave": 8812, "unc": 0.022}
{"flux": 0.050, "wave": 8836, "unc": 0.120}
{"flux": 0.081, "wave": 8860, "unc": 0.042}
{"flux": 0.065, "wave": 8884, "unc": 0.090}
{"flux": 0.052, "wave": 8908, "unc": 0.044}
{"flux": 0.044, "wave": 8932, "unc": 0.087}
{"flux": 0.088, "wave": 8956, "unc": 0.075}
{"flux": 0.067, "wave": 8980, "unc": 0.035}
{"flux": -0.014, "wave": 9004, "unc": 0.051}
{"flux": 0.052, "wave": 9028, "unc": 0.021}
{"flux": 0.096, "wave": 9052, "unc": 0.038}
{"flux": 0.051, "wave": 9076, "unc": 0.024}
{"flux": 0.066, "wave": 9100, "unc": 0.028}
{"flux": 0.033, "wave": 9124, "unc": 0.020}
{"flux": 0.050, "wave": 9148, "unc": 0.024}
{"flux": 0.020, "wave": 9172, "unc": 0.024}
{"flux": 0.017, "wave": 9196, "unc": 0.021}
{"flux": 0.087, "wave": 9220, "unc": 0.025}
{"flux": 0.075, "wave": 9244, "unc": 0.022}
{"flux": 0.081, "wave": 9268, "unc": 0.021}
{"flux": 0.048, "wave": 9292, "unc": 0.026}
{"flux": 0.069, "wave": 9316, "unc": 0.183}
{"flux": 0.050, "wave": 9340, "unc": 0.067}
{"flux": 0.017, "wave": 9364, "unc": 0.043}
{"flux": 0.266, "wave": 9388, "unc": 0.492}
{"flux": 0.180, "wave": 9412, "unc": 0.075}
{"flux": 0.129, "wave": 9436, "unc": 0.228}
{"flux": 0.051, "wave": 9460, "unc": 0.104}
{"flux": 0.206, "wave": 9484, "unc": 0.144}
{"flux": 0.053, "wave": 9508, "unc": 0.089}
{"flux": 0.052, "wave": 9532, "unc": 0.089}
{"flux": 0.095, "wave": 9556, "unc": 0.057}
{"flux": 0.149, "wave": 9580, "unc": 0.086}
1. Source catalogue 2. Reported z 1.03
